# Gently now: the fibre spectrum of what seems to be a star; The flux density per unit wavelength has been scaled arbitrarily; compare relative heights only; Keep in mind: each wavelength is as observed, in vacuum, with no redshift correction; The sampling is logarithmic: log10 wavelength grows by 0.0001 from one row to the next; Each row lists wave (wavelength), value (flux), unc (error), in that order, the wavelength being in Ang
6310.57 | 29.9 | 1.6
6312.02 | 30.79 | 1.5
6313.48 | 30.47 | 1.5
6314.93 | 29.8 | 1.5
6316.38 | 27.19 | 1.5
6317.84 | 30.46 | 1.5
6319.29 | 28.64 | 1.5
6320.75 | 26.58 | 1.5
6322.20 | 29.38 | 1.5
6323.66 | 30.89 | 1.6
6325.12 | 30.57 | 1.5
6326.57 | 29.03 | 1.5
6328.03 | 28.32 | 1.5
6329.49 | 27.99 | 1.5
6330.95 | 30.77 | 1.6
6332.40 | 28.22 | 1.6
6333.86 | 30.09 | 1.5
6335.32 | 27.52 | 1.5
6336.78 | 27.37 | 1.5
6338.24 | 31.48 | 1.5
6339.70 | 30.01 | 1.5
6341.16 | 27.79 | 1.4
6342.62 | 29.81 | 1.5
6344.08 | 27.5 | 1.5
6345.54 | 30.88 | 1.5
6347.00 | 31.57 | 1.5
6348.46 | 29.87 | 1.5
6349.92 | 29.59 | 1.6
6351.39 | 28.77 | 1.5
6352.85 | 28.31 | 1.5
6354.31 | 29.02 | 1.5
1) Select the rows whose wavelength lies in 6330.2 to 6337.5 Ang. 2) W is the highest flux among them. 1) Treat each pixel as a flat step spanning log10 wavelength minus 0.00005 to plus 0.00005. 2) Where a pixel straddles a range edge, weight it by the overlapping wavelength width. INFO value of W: 30.77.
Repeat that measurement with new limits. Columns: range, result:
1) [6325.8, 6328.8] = 29.03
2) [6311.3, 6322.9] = 30.79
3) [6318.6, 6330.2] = 30.89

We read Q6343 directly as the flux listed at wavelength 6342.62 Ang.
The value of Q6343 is 29.81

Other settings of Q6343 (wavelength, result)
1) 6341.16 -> 27.79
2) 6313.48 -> 30.47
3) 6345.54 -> 30.88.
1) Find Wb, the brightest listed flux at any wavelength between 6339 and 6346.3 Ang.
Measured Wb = 30.88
